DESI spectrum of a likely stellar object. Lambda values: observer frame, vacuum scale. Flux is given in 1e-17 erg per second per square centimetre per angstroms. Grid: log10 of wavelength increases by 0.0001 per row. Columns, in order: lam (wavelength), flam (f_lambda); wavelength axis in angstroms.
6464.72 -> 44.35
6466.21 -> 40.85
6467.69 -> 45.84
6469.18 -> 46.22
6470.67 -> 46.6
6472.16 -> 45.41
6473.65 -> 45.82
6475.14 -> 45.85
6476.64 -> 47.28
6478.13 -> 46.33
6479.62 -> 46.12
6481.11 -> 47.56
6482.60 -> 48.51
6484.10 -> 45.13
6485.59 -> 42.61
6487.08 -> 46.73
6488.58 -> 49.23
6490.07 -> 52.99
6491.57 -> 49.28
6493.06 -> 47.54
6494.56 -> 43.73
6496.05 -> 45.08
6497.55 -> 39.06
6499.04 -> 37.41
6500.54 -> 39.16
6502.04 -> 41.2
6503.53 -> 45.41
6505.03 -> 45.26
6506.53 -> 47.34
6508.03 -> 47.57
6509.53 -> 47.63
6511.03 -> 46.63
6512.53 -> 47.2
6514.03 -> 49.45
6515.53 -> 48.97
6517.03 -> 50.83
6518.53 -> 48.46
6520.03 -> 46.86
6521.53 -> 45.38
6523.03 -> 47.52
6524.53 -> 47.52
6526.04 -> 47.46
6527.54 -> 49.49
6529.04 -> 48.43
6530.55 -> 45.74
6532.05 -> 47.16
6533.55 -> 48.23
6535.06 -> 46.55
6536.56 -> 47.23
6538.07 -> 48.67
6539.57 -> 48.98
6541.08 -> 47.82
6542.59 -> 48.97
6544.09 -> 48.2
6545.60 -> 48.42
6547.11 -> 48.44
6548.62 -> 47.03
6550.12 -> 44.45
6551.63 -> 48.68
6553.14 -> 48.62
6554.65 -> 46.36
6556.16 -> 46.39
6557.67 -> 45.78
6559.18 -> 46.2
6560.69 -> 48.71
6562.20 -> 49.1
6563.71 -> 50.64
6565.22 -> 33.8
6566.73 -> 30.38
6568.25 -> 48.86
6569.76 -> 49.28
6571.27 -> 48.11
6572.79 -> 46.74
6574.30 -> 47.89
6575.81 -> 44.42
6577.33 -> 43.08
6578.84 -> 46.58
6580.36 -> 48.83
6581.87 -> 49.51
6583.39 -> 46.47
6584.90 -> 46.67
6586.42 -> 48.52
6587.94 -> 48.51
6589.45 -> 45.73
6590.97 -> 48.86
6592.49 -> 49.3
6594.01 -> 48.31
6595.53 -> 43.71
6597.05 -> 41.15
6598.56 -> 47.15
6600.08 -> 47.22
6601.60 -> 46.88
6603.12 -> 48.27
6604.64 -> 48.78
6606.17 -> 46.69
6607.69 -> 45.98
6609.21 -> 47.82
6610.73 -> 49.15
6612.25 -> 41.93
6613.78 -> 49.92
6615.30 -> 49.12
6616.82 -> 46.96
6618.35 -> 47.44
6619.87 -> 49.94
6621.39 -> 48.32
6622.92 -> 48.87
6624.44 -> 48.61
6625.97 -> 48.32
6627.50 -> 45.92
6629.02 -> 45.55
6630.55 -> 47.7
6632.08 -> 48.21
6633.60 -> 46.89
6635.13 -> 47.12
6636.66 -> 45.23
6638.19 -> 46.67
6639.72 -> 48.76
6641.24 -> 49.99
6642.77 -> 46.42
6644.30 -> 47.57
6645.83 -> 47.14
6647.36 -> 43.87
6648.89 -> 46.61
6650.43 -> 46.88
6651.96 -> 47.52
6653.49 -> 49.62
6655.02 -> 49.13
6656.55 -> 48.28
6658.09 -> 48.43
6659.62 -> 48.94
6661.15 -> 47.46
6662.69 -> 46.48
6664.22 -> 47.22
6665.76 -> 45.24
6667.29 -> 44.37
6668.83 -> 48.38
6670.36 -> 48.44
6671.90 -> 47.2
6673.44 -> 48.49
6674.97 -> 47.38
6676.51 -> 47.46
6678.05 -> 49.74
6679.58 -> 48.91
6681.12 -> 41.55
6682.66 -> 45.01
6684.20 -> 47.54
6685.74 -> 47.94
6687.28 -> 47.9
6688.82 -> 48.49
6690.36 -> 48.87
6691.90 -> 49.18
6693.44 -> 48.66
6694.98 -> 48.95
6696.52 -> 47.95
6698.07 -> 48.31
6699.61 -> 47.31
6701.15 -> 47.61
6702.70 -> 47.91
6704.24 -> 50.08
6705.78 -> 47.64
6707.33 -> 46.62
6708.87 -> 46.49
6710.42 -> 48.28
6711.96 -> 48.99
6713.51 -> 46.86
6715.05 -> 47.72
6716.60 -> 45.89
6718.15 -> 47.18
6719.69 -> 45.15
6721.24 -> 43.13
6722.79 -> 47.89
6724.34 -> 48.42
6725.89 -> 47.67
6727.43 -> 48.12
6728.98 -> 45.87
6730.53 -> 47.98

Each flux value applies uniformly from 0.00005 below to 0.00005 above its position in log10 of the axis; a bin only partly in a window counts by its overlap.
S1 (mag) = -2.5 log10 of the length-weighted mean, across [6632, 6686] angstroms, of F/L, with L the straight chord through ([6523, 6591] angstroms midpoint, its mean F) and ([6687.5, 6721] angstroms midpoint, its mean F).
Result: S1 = 0.01 mag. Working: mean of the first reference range 46.9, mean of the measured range 47.3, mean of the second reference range 47.7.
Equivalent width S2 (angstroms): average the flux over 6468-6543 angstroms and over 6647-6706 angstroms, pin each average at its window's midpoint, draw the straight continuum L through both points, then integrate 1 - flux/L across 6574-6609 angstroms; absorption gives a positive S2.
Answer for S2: 0.18 angstroms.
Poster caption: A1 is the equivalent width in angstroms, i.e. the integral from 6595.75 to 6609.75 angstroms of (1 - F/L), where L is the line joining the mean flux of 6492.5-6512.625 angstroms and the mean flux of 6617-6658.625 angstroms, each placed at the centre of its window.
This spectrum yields 0.0 angstroms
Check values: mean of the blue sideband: 44.2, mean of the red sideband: 47.6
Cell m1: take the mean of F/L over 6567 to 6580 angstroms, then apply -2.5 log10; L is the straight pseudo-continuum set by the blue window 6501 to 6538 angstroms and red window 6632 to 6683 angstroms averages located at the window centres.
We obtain 0.02 mag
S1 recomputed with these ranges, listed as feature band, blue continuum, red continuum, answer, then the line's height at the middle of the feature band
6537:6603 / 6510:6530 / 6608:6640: 0.024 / 47.8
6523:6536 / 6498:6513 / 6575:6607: -0.059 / 45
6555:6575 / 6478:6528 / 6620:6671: 0.030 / 46.8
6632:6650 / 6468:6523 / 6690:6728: 0.004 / 47.2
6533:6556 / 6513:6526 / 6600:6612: 0.003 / 47.9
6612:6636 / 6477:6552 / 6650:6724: -0.009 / 47.3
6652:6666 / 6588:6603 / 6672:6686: -0.022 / 47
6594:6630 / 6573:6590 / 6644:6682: -0.002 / 47.1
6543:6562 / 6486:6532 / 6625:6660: -0.014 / 46.8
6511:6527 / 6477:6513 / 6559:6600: -0.050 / 45.8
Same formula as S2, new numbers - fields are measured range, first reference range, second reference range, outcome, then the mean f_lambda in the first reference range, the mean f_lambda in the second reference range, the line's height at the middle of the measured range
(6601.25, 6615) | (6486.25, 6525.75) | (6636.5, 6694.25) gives -0.1 angstroms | 46.3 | 47.5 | 47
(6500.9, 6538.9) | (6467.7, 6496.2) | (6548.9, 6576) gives -0.7 angstroms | 46.7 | 45.9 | 46.3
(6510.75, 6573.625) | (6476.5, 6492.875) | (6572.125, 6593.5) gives 0.3 angstroms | 47.5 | 47.2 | 47.3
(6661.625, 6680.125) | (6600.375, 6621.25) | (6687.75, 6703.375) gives 0.3 angstroms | 47.6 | 48.3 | 48.1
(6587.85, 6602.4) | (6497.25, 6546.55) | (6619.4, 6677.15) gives 0.2 angstroms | 46.8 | 47.5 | 47.2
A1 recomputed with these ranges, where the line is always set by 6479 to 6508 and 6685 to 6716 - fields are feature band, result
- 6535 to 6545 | -0.5 angstroms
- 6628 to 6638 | 0.1 angstroms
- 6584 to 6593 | -0.3 angstroms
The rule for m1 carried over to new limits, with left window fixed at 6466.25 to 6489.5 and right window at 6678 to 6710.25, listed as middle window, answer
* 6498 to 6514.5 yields 0.04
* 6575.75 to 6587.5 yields 0.00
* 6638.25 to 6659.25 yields -0.01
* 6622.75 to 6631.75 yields 0.00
